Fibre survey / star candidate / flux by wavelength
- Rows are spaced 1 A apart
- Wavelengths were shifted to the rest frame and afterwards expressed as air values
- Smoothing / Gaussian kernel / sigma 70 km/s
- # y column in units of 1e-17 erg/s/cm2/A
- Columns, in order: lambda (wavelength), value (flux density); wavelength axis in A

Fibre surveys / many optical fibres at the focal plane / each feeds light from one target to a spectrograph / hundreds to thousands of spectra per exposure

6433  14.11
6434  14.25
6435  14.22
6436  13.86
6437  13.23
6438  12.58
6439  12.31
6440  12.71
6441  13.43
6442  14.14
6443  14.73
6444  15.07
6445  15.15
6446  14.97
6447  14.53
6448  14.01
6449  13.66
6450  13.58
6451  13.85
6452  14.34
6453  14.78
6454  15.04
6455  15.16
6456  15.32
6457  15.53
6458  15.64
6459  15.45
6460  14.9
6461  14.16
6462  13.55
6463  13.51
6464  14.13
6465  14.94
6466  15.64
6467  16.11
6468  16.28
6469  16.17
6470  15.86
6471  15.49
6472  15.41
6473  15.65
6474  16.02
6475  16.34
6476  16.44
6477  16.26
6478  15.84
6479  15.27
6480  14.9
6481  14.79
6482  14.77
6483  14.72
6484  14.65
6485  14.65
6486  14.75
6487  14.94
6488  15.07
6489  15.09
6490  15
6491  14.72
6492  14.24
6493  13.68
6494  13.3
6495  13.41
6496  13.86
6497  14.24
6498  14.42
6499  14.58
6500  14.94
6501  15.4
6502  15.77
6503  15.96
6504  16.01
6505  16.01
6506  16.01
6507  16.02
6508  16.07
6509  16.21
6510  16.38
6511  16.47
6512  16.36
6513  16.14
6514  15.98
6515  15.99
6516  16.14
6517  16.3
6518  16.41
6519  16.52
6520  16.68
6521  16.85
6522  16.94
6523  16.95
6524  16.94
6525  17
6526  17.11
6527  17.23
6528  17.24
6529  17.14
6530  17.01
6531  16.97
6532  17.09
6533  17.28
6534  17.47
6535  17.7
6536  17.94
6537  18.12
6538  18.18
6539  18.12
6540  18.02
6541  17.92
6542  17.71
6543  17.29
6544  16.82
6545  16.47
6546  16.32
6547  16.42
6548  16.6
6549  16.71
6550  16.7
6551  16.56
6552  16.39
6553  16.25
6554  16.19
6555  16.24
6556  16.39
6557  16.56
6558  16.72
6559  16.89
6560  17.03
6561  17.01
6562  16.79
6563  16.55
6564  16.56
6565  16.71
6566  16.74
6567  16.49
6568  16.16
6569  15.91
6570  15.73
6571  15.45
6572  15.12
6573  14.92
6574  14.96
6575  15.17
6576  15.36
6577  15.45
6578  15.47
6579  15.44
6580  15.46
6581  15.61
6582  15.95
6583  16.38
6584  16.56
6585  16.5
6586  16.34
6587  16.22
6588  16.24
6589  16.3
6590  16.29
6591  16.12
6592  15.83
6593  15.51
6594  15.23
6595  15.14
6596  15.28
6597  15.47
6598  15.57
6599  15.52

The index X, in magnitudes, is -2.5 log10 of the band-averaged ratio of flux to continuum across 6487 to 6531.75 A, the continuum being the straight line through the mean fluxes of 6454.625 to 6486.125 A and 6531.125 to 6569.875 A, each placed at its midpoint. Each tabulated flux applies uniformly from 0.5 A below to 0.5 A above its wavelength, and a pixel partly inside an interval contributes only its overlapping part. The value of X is 0.02 mag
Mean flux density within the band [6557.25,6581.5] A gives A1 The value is 16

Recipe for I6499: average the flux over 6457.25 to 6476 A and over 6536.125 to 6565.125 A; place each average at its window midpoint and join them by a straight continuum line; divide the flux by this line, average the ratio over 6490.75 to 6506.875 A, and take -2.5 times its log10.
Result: 0.08 mag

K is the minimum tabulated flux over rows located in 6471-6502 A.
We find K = 13.3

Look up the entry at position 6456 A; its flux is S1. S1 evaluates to 15.32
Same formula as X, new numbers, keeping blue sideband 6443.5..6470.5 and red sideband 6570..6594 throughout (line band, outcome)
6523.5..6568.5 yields -0.099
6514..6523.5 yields -0.082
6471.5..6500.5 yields 0.013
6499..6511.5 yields -0.047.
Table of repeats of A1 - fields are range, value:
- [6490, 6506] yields 14.8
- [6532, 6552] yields 17.3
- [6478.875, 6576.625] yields 16.1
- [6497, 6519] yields 15.9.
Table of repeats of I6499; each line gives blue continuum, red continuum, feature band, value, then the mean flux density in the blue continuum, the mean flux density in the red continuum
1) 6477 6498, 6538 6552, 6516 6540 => -0.05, 14.6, 17.1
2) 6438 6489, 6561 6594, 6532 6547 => -0.12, 14.9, 16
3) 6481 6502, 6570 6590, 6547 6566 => -0.08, 14.6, 15.7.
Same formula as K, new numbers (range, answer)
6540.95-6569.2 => 15.91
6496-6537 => 13.86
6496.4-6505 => 14.24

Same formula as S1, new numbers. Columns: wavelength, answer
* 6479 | 15.27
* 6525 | 17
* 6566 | 16.74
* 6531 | 16.97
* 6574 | 14.96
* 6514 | 15.98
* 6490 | 15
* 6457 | 15.53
